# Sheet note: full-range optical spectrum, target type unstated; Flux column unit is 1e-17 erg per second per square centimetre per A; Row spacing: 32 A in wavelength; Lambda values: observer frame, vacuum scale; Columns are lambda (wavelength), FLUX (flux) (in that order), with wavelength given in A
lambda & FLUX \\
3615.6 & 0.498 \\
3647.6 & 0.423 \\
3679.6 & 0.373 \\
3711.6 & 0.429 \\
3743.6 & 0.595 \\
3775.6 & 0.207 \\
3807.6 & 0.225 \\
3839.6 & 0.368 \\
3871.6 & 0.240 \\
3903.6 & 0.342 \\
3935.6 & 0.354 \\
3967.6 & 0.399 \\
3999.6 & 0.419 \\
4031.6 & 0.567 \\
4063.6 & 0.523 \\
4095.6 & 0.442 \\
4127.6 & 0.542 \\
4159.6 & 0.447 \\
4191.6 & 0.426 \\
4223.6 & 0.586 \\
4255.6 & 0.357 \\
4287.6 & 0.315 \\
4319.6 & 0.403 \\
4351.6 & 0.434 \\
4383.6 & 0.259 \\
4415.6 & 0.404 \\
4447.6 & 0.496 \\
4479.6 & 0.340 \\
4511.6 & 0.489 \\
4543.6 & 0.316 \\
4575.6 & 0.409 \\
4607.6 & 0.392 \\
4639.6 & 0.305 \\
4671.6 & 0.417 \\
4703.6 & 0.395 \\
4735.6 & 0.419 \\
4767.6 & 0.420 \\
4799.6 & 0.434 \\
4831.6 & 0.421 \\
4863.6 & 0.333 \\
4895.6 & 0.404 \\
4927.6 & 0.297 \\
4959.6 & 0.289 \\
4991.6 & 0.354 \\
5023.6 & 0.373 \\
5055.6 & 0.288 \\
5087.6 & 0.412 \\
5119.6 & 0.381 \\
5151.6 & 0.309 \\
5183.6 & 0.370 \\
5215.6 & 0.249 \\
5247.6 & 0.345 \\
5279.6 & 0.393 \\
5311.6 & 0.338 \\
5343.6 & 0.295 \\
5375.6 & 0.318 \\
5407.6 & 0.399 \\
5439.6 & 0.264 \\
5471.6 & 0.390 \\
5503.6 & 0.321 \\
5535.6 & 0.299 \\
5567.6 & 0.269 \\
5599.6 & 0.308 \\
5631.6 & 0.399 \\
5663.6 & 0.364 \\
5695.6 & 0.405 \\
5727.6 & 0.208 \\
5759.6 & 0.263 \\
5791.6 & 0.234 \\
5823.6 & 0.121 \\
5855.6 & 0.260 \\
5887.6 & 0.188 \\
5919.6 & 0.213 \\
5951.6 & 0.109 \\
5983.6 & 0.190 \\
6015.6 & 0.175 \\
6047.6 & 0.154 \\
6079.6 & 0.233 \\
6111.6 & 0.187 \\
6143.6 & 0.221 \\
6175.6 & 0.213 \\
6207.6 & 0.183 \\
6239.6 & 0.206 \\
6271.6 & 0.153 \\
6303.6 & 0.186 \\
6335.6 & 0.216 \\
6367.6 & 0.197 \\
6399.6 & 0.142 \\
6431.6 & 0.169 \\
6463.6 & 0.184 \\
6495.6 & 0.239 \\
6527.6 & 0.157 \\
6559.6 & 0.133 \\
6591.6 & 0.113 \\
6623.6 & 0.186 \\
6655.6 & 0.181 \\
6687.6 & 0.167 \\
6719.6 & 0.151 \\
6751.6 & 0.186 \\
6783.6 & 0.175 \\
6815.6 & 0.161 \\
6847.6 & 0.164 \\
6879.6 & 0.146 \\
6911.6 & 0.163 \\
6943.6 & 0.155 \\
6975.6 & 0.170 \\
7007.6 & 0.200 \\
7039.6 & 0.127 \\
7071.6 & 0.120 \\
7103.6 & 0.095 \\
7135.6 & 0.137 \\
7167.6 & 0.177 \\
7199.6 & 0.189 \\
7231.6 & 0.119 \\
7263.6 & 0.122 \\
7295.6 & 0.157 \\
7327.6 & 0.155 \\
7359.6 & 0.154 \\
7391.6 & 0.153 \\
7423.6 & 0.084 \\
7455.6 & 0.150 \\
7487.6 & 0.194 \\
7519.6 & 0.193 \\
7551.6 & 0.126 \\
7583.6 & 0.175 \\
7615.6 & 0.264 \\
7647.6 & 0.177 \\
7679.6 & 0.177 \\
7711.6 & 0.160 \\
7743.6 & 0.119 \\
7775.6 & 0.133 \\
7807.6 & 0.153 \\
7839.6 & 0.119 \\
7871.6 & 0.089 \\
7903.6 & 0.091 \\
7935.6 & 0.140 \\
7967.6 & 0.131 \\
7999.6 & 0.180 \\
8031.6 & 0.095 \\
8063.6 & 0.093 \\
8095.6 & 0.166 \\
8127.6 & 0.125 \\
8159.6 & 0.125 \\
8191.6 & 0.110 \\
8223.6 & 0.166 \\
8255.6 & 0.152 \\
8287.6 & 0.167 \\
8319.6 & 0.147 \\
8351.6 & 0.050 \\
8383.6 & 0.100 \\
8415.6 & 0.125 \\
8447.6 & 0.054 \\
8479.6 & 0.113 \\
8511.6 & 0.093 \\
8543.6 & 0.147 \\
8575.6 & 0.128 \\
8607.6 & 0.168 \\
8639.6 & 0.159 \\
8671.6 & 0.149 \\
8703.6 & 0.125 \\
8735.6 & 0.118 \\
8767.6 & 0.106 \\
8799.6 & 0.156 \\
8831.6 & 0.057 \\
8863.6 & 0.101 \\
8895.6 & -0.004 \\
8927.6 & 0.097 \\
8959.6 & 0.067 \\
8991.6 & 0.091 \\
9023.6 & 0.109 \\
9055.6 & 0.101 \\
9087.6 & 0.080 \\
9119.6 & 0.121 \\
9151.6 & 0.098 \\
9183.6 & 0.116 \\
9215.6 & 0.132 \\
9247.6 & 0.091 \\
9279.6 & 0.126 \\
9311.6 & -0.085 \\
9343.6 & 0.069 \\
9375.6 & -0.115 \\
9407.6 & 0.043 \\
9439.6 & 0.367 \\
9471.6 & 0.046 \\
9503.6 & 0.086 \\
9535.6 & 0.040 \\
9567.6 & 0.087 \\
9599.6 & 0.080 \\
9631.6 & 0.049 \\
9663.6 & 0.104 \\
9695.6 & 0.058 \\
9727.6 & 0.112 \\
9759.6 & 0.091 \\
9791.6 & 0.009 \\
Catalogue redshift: 1.535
